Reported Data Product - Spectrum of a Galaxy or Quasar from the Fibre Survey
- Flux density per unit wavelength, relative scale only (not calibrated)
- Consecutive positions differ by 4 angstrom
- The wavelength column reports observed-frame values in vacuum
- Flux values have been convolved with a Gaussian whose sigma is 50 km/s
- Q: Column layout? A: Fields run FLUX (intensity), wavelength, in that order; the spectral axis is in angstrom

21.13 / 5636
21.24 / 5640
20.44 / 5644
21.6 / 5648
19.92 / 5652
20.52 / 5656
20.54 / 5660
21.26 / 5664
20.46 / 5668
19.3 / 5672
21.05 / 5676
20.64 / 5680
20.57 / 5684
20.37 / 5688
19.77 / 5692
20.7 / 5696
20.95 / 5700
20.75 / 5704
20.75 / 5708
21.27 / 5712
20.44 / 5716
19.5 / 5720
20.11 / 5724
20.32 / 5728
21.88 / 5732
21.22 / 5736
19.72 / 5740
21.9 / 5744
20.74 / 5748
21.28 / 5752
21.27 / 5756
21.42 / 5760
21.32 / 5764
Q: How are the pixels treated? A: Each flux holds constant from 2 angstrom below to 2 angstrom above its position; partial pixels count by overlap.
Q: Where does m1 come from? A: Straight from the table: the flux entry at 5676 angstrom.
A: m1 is 21.05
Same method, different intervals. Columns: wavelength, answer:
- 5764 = 21.32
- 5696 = 20.7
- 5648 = 21.6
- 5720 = 19.5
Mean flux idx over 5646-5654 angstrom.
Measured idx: 20.8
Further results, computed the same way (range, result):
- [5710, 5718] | 20.9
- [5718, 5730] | 20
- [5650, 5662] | 20.3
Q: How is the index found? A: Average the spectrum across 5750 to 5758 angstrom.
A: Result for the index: 21.3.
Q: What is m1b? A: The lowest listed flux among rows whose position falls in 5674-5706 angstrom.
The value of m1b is 19.77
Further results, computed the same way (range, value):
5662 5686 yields 19.3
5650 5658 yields 19.92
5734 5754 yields 19.72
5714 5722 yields 19.5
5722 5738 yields 20.11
